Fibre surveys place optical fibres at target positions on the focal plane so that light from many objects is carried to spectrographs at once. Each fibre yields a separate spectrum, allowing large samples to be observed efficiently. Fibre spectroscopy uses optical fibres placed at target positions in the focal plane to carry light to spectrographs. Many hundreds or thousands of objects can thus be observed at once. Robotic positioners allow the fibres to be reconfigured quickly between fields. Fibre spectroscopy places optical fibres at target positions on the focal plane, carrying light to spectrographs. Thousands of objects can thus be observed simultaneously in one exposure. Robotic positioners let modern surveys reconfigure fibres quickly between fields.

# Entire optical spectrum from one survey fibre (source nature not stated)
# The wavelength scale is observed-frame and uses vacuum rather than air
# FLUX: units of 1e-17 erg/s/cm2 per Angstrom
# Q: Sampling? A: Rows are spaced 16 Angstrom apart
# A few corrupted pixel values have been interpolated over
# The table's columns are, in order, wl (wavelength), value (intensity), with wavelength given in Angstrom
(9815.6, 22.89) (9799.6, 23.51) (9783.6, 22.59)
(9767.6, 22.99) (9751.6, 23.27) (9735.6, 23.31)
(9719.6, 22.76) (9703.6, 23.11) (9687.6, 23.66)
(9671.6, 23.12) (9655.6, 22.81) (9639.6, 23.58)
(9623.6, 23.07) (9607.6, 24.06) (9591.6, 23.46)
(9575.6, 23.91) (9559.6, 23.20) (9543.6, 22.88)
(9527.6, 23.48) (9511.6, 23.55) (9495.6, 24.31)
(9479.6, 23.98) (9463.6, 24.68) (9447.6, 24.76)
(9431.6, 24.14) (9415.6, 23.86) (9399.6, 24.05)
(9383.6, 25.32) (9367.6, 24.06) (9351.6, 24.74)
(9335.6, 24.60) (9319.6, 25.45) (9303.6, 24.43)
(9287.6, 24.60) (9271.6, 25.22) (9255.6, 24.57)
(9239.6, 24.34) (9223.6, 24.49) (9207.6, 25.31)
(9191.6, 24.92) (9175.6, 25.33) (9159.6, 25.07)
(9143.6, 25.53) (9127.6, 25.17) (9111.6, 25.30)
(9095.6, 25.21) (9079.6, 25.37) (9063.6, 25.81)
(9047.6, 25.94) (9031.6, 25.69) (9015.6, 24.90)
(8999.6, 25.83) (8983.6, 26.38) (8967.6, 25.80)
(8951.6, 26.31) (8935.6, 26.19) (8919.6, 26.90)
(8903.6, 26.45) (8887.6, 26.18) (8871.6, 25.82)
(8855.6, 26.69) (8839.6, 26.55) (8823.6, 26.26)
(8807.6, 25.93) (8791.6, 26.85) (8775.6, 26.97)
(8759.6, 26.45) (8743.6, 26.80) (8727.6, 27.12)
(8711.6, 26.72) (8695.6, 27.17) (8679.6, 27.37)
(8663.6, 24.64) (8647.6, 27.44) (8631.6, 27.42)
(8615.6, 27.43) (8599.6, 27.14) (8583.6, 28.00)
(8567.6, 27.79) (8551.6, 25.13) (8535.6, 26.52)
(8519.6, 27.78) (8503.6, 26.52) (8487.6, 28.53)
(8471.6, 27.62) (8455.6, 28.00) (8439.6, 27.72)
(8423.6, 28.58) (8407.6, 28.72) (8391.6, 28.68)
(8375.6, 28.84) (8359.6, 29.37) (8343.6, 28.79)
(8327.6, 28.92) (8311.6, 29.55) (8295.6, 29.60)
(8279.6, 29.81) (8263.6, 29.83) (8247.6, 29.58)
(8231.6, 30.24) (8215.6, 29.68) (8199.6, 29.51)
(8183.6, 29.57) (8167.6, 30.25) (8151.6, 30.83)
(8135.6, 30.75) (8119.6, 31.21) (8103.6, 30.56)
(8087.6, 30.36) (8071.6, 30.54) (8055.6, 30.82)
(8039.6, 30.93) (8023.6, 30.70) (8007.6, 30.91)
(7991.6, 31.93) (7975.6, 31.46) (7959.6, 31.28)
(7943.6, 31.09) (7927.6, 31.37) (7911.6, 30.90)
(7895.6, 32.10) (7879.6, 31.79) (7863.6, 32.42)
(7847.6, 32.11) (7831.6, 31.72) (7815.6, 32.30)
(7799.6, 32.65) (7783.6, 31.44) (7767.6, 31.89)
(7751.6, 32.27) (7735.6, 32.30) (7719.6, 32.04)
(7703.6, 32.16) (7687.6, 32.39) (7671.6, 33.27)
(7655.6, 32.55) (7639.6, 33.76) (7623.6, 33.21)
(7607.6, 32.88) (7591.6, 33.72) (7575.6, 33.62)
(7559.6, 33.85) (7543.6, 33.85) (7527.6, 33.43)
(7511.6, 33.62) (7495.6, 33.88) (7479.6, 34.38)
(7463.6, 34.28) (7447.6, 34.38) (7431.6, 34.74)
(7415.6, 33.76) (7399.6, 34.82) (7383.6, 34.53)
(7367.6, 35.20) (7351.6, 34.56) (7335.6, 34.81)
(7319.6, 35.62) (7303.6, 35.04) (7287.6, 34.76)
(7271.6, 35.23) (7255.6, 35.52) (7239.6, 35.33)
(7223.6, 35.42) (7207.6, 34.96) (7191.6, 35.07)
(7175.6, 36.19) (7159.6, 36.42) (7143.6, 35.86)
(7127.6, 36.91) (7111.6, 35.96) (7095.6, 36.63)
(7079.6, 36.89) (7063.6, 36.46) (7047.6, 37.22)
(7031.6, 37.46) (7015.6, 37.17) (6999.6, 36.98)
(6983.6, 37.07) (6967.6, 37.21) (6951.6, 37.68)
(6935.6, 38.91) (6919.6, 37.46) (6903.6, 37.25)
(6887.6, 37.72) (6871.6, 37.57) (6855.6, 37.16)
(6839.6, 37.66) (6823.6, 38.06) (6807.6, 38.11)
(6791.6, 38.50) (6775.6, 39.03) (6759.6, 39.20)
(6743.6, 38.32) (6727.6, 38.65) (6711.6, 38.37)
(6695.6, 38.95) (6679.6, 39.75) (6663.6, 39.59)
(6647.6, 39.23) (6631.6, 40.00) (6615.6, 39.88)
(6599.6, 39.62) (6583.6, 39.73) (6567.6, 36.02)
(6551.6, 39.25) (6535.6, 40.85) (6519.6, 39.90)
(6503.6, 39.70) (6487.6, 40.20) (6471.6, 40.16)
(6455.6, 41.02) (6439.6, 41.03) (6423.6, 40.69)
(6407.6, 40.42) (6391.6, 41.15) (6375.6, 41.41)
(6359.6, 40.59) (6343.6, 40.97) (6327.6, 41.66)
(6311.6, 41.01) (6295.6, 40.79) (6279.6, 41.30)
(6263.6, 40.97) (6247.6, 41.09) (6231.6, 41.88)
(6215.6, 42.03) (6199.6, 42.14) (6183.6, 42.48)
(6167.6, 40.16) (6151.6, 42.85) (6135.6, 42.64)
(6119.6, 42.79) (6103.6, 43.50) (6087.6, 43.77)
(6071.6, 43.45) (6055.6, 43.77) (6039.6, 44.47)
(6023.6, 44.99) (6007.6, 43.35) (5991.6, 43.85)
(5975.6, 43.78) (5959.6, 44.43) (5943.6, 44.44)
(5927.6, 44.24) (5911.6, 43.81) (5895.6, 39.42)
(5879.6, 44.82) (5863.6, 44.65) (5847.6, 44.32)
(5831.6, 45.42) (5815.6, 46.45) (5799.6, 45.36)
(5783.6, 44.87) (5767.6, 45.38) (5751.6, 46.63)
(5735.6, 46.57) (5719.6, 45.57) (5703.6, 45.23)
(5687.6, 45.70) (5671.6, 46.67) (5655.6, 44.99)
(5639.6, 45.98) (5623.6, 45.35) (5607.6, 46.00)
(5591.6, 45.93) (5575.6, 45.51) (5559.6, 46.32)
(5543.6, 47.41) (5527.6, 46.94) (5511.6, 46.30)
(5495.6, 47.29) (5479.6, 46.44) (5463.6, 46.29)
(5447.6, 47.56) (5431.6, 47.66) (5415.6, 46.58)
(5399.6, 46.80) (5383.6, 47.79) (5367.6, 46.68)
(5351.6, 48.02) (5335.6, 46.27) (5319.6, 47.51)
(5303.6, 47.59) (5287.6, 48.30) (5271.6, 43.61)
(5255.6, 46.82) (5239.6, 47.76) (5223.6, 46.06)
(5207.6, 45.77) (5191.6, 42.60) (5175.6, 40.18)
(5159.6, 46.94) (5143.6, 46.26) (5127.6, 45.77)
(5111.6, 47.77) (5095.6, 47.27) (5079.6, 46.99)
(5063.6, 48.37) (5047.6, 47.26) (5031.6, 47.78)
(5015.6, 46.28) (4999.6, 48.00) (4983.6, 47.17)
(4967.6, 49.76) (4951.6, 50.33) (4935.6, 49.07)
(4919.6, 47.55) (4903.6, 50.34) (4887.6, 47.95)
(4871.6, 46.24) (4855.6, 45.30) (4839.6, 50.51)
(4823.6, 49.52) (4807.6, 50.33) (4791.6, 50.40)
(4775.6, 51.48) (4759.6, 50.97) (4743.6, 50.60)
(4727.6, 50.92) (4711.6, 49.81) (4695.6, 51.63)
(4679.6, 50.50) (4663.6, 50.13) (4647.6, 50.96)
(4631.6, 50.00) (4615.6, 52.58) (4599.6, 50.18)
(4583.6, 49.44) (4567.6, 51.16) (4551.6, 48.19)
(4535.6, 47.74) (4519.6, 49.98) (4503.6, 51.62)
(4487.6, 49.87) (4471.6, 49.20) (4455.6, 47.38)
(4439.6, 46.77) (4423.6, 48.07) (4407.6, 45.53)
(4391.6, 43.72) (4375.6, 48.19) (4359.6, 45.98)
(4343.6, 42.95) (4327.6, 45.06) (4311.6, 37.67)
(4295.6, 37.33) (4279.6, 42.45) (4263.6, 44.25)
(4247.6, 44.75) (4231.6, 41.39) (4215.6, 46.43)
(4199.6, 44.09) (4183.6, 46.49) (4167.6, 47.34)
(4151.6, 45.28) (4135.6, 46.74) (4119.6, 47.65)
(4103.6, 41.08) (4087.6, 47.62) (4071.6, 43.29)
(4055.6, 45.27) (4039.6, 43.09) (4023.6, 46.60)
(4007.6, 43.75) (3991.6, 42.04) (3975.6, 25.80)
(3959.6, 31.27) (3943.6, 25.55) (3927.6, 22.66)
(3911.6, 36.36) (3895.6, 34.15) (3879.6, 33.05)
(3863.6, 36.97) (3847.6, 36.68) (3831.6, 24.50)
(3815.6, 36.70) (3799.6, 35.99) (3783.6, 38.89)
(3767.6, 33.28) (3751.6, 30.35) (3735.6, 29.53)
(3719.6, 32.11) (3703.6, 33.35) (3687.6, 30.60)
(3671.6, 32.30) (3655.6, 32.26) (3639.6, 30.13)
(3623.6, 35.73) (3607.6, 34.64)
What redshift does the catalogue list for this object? 0.000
